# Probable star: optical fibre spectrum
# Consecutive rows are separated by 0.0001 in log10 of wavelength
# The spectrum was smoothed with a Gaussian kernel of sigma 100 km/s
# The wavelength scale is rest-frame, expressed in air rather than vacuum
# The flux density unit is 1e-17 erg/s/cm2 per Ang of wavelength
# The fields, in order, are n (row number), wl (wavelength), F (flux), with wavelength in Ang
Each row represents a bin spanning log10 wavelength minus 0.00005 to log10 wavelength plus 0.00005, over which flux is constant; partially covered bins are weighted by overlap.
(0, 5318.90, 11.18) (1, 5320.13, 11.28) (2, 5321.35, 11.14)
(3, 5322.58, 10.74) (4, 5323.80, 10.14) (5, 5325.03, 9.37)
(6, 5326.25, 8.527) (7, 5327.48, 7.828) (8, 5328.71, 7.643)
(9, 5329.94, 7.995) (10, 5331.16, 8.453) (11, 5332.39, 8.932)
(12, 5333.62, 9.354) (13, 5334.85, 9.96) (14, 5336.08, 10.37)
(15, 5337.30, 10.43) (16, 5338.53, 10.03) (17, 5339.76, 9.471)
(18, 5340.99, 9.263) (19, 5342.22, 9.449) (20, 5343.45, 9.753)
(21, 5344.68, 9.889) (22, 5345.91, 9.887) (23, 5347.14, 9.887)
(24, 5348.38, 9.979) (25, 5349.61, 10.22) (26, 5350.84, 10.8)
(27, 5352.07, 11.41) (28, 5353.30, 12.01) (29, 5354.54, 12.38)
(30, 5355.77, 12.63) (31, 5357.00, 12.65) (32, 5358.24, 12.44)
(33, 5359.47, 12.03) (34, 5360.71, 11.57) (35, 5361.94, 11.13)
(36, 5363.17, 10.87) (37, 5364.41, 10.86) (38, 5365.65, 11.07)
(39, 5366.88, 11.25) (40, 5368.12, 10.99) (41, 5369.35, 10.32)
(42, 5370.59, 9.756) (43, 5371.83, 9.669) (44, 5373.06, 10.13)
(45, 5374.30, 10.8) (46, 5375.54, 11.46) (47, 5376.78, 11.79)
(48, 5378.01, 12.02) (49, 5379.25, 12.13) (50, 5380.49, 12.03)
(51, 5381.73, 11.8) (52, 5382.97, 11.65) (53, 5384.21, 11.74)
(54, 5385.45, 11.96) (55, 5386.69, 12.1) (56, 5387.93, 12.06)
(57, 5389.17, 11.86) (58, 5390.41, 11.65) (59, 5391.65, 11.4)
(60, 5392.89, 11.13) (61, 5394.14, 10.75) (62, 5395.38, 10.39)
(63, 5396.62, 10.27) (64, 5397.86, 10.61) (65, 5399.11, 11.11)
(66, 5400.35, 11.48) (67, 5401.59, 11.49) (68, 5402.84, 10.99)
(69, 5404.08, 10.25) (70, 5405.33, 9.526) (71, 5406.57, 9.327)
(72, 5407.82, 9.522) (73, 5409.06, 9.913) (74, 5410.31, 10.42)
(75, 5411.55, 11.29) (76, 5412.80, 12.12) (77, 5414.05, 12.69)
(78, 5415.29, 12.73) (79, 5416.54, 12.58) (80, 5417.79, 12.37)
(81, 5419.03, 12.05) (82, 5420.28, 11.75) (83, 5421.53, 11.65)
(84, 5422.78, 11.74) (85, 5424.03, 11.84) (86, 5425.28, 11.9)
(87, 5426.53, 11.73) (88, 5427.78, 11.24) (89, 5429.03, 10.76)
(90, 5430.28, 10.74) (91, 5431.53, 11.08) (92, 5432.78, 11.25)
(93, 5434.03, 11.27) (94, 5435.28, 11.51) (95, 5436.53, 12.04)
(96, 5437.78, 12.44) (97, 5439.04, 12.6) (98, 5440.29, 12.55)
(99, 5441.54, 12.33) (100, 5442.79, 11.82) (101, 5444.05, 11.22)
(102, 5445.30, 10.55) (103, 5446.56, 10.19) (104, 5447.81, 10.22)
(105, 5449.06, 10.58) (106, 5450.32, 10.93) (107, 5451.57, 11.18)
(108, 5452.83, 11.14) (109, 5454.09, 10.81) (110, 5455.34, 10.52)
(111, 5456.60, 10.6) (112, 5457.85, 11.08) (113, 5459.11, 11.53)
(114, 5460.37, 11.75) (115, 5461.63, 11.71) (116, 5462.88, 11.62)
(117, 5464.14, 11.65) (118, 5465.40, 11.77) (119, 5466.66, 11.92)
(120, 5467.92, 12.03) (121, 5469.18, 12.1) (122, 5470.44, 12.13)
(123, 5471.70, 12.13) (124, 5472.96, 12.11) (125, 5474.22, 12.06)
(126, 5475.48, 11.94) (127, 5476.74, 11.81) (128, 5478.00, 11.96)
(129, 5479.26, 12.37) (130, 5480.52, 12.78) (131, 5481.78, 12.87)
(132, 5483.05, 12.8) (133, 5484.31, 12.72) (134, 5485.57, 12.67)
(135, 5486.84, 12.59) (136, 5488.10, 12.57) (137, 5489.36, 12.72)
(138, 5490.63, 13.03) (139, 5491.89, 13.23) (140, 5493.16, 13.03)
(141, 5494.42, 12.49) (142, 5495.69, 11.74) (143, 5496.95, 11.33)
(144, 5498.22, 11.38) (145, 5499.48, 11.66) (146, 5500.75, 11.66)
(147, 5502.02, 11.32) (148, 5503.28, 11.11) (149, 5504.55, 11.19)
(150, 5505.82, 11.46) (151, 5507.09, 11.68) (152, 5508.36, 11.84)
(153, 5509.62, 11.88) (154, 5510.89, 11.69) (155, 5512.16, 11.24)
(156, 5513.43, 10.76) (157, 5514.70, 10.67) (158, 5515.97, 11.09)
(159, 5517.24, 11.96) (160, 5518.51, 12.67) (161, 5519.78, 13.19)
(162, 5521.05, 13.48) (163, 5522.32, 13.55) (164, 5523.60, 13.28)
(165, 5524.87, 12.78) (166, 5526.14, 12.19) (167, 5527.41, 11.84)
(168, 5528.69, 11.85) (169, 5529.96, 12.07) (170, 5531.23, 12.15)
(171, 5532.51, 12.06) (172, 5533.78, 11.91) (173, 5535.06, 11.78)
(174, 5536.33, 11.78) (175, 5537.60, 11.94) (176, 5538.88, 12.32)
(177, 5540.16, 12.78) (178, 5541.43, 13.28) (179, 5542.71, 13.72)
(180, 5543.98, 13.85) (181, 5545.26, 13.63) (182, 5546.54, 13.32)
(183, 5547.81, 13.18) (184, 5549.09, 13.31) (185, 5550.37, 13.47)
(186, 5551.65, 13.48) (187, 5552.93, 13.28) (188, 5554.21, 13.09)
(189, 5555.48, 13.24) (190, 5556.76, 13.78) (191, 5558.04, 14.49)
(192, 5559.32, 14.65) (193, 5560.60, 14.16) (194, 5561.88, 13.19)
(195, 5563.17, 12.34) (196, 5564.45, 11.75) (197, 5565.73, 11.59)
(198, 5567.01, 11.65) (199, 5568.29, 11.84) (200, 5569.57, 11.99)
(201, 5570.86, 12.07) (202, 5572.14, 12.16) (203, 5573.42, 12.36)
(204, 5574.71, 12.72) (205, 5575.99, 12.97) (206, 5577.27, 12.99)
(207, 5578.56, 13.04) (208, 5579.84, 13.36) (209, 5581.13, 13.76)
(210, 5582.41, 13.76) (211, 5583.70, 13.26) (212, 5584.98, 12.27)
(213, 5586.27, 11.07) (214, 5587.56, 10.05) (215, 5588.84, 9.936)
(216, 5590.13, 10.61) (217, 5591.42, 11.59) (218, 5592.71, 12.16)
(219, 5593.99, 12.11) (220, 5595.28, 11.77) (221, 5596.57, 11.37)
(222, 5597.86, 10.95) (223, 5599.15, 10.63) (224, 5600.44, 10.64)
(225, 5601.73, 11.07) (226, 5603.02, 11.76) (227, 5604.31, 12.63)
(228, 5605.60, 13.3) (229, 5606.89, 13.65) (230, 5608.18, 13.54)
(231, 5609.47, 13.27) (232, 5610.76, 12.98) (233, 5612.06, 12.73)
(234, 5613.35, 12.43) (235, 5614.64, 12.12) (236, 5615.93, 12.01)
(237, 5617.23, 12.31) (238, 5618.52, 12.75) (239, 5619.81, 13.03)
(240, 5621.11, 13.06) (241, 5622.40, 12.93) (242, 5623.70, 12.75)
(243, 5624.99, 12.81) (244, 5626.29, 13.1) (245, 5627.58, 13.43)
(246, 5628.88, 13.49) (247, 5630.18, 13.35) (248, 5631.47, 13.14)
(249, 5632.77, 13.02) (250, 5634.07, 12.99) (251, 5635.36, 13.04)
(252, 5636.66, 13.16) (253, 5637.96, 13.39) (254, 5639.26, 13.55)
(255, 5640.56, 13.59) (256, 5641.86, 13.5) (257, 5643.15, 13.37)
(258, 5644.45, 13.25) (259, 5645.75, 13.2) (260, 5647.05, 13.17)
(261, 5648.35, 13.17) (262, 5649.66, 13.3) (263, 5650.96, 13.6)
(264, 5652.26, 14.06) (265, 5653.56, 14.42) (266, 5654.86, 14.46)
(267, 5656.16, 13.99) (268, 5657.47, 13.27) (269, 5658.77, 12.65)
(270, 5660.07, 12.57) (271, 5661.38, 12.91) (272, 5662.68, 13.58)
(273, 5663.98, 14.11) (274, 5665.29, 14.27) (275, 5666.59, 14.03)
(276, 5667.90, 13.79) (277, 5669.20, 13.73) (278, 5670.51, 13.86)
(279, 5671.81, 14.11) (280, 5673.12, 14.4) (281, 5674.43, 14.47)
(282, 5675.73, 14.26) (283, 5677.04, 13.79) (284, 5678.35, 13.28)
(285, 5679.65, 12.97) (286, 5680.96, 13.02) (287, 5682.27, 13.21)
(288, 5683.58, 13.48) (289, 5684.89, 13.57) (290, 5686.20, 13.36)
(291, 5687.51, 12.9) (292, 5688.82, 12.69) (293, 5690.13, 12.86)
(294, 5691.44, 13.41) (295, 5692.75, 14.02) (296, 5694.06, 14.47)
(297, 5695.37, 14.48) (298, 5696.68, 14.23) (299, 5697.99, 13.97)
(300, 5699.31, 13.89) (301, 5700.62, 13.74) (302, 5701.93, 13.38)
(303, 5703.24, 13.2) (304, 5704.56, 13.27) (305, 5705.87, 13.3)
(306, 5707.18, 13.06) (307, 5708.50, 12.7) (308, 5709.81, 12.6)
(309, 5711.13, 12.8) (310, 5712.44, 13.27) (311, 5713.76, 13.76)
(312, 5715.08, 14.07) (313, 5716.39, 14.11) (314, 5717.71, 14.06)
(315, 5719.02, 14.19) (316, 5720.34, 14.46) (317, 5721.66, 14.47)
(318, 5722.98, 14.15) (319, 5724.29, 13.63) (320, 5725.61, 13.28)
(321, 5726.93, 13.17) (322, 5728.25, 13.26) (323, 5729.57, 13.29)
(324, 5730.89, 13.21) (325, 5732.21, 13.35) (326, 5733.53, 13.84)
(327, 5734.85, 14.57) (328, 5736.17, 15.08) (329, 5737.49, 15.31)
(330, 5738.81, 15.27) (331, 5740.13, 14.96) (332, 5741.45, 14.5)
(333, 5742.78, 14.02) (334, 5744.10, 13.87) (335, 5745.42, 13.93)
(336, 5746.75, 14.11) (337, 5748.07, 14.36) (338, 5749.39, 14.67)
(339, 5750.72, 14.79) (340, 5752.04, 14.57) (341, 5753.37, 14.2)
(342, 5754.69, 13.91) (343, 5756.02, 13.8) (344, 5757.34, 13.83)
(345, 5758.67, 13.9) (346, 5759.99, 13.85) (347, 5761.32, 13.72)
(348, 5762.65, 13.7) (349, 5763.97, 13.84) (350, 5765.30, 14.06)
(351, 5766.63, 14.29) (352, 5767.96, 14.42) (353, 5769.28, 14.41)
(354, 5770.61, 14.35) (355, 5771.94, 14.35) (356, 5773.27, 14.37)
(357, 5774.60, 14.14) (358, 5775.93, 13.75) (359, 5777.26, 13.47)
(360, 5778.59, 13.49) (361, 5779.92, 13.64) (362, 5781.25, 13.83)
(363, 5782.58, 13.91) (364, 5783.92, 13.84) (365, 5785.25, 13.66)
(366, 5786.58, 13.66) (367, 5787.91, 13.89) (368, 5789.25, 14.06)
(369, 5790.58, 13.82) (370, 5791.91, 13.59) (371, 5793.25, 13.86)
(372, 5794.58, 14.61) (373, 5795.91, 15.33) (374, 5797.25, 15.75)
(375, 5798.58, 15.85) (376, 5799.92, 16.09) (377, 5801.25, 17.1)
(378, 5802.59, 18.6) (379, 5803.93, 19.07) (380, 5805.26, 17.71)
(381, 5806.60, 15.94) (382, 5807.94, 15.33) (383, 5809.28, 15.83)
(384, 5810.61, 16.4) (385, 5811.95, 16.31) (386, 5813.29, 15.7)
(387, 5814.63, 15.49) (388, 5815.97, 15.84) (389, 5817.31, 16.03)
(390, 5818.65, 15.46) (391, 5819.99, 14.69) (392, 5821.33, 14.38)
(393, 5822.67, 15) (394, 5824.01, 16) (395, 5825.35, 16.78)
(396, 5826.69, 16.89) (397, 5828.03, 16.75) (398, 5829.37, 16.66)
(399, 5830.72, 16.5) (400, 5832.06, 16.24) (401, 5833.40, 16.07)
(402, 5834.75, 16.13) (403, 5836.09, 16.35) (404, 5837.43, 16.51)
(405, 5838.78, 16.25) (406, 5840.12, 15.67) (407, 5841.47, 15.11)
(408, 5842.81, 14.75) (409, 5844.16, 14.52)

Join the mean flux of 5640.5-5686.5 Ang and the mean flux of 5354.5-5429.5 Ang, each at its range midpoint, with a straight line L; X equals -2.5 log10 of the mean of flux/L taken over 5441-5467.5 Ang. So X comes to 0.06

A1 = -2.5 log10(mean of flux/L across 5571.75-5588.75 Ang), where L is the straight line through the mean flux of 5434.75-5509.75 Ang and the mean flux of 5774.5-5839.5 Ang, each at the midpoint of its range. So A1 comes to 0.04 mag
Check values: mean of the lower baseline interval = 11.8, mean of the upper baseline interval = 15.4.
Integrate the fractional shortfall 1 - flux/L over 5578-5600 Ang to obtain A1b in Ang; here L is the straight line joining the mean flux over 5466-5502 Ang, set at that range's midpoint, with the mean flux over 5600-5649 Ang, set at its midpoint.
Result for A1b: 1.6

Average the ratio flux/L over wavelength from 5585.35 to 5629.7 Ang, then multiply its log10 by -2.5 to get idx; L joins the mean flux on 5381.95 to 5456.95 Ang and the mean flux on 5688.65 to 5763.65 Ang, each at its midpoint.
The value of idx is 0.06 mag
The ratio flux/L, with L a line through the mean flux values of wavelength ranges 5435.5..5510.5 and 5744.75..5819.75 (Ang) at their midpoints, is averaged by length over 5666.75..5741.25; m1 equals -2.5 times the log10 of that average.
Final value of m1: 0.02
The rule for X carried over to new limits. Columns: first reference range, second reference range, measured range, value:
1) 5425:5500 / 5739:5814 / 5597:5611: 0.08 mag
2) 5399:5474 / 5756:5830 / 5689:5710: 0.04 mag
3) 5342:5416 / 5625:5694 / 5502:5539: 0.03 mag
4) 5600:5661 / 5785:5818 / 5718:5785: 0.06 mag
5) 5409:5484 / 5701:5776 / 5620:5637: 0.00 mag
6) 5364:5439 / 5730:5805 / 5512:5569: -0.02 mag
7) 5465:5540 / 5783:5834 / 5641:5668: 0.02 mag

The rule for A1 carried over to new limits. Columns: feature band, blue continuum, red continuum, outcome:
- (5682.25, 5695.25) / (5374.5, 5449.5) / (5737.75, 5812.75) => 0.03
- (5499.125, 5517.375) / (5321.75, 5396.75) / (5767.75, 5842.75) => 0.08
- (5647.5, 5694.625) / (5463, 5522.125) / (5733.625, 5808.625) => 0.01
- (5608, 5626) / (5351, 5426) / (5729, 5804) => 0.04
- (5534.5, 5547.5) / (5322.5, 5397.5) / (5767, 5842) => -0.03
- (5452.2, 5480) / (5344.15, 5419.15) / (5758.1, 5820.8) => 0.03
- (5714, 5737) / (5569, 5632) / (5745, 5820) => 0.01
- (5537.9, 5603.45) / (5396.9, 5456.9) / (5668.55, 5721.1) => 0.00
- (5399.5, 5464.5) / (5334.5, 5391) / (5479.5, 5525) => 0.03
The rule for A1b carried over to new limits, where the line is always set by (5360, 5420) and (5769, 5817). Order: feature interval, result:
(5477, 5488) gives -0.45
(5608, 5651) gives 1.34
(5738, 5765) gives 0.83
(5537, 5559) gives -1.08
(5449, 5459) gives 0.76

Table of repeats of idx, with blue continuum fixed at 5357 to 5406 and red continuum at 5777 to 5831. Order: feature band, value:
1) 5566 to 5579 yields 0.06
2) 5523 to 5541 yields 0.04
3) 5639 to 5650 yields 0.04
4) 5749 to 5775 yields 0.06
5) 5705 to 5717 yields 0.09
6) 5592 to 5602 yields 0.18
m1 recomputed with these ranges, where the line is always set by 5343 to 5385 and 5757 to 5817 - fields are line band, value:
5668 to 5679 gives -0.01 mag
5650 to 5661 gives 0.01 mag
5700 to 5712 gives 0.08 mag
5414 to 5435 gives 0.00 mag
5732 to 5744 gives -0.01 mag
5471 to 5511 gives 0.01 mag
